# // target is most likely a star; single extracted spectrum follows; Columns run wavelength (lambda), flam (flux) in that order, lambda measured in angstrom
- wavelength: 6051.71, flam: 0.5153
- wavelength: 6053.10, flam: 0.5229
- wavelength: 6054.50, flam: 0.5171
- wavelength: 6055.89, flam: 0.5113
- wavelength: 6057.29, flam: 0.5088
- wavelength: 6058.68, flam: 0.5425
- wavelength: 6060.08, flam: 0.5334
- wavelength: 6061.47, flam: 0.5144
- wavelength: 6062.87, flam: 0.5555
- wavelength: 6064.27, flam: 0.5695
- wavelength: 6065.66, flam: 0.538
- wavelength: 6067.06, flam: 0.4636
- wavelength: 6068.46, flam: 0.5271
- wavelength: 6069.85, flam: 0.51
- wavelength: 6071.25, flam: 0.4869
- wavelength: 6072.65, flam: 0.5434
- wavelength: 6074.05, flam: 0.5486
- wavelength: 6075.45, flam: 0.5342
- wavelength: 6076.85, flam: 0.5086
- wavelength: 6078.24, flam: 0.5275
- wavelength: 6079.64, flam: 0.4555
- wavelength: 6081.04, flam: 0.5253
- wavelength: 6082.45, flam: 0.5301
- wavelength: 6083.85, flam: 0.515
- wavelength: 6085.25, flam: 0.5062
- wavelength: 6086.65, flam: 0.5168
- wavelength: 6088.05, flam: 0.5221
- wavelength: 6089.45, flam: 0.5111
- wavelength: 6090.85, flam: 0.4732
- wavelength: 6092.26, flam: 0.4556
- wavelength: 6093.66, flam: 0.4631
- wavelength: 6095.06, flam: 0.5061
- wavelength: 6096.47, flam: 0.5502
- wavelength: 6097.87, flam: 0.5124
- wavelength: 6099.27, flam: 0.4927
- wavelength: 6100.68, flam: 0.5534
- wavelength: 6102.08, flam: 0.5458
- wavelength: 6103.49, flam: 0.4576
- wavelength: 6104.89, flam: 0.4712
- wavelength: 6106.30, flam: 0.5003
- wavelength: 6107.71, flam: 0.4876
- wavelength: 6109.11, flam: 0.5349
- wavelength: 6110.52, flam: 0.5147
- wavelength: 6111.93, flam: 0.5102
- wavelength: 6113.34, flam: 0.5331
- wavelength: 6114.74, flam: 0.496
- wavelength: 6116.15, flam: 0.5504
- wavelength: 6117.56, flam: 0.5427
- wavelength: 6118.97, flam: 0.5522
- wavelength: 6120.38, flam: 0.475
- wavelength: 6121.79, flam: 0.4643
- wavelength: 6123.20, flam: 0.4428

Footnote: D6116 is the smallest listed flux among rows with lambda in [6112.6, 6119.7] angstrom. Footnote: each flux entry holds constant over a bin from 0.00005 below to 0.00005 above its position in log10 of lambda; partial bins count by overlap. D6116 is 0.496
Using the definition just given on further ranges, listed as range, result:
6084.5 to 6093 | 0.4556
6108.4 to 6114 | 0.5102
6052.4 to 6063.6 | 0.5088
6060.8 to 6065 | 0.5144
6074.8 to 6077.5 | 0.5086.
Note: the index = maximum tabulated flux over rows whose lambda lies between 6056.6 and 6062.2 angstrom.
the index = 0.5425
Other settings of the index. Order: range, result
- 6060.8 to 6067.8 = 0.5695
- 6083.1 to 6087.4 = 0.5168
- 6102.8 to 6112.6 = 0.5349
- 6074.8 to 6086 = 0.5342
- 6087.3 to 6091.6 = 0.5221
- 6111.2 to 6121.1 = 0.5522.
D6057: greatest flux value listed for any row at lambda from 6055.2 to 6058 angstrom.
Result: 0.5113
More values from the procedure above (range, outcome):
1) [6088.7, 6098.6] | 0.5502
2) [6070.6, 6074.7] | 0.5486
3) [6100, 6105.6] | 0.5534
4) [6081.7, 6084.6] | 0.5301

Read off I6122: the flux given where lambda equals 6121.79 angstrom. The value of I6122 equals 0.4643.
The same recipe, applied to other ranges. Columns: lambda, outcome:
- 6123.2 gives 0.4428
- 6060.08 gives 0.5334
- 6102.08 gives 0.5458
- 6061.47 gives 0.5144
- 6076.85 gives 0.5086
